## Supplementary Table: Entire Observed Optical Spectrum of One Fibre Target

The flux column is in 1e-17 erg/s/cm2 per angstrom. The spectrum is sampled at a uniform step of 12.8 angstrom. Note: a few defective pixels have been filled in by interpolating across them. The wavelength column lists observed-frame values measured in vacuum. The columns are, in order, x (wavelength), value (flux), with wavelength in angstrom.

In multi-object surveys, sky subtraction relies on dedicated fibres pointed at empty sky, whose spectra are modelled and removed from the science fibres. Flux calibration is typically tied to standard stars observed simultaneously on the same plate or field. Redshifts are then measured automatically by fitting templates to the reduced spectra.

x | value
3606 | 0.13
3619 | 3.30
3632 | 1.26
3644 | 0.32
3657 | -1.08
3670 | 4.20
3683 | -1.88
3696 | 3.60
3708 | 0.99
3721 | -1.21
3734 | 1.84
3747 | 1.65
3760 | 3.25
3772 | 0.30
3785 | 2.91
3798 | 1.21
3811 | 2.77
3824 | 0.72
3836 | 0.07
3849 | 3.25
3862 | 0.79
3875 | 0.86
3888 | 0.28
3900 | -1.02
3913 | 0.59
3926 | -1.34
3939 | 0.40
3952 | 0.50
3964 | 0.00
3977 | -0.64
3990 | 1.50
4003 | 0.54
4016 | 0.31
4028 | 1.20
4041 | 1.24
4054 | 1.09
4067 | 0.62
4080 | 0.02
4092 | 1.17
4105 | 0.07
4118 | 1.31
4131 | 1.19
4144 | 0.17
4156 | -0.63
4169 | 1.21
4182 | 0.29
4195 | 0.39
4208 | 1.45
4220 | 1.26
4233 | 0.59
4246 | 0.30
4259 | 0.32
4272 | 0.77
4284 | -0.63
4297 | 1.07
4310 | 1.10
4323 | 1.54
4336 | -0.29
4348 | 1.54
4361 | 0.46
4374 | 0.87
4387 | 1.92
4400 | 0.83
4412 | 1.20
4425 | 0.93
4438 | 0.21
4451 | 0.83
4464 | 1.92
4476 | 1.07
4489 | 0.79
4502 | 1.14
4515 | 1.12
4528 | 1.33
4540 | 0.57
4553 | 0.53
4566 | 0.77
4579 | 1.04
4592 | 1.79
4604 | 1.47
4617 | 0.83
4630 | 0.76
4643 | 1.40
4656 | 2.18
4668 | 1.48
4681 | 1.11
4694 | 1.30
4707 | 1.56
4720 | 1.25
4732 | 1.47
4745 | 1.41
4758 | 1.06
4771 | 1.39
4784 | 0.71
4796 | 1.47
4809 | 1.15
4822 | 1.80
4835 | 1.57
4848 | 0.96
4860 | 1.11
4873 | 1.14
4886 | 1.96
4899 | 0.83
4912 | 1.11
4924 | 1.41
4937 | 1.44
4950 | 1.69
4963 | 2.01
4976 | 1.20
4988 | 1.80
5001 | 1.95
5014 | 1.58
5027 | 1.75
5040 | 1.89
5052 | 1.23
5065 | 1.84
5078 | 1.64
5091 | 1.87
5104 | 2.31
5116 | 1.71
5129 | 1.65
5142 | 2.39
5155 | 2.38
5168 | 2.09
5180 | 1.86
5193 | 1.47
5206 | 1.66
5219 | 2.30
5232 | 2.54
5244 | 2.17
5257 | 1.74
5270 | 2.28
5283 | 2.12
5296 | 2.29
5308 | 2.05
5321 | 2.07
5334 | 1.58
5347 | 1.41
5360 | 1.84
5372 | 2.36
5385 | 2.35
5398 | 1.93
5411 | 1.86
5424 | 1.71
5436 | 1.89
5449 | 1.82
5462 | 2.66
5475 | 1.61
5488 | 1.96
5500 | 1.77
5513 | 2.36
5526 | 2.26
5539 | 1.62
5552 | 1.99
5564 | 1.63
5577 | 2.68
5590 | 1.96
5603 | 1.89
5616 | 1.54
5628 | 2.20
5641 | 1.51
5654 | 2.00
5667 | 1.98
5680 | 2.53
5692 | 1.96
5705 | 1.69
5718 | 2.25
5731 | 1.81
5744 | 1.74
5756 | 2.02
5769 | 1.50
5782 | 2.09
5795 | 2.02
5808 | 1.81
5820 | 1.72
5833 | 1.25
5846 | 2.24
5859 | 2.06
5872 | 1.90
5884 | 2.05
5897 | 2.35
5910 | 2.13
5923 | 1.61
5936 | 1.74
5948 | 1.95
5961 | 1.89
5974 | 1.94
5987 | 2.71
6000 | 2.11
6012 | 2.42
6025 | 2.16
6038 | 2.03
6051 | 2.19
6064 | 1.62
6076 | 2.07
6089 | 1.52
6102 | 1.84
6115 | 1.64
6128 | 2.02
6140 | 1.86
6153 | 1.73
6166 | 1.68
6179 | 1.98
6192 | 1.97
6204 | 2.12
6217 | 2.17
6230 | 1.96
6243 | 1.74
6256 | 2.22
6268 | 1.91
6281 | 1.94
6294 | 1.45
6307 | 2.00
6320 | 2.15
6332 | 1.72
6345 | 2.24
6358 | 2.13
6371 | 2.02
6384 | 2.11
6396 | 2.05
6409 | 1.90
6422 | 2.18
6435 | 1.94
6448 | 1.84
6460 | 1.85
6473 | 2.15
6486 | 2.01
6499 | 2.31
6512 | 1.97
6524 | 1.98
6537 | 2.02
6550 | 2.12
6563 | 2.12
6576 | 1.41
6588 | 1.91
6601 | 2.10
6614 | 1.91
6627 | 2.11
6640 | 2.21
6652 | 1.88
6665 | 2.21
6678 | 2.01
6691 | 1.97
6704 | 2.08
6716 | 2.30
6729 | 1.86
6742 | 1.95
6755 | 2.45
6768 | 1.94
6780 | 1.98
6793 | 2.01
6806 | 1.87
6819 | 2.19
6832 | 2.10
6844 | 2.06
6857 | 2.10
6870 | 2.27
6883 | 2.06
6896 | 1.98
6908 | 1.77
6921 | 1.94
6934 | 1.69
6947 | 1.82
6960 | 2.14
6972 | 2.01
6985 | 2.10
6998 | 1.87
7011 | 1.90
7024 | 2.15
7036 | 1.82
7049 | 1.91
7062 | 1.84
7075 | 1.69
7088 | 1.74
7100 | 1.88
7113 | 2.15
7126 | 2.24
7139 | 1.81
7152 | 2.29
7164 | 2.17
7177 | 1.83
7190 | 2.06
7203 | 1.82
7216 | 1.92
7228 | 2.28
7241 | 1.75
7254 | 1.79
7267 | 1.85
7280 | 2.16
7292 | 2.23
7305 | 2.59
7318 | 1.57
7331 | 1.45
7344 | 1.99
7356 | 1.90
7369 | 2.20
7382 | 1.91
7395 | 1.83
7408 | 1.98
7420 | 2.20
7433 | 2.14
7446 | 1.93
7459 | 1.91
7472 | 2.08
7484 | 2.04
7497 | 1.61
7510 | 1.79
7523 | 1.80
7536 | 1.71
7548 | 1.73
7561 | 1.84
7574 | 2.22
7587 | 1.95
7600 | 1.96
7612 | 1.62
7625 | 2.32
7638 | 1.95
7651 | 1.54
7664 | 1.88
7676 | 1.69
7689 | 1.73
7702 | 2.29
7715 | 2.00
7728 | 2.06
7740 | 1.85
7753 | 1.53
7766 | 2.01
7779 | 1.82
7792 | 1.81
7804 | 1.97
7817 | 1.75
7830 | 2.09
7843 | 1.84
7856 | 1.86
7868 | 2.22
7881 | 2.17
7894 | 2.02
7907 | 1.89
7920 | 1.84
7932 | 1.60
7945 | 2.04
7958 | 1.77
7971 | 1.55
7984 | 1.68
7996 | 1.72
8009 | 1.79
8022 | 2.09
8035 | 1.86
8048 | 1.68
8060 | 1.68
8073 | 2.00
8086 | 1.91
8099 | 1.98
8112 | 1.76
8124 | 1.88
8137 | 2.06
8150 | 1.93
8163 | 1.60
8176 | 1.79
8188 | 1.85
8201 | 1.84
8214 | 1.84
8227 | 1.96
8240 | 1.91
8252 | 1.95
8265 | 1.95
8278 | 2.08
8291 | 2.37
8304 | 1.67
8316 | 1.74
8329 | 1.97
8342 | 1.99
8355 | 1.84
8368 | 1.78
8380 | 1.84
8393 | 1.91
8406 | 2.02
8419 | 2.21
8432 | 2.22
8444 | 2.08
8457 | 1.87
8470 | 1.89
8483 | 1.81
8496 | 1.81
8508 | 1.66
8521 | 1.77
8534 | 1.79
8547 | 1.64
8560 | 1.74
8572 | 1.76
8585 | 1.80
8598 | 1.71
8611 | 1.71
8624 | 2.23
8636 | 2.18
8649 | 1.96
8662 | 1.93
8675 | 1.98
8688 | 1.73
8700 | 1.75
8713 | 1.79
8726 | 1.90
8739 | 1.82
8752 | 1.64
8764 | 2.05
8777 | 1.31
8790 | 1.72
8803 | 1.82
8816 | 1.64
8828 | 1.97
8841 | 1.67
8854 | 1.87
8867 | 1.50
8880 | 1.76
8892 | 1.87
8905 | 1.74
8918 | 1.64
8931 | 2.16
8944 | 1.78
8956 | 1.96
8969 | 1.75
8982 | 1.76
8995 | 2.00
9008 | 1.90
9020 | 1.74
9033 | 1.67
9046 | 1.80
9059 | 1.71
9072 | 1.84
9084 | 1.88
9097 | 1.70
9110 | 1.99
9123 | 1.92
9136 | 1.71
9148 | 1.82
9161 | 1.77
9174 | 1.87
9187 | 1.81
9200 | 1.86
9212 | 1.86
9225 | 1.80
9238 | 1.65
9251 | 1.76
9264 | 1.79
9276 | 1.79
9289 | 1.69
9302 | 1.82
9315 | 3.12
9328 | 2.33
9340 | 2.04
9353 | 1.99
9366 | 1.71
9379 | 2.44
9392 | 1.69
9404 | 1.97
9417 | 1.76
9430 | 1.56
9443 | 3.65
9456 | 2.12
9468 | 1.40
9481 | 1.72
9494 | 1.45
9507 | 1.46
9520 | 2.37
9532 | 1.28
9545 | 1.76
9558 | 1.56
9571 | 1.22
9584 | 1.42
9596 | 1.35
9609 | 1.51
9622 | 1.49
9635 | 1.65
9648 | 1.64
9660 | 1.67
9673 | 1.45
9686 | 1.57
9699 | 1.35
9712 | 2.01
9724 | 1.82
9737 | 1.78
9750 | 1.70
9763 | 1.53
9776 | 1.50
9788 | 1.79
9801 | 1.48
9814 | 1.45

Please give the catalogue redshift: 0.12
